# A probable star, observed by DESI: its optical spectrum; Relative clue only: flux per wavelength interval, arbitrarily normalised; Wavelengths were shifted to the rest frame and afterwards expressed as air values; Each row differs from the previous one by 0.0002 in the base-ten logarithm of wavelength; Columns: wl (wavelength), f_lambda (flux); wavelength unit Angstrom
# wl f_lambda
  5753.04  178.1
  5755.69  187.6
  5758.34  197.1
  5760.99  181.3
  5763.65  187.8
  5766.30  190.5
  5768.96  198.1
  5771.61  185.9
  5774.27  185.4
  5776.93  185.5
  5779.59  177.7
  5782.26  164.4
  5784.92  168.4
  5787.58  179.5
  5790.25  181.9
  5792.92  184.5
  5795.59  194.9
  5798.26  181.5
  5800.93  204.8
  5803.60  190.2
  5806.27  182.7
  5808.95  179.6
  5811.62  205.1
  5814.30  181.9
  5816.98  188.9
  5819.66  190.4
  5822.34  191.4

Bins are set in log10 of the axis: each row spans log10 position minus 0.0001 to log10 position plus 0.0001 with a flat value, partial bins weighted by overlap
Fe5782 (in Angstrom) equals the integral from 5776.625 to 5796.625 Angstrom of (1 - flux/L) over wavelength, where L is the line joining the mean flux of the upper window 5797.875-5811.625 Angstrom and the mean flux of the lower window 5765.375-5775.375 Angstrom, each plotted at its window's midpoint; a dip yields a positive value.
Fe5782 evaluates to 1.2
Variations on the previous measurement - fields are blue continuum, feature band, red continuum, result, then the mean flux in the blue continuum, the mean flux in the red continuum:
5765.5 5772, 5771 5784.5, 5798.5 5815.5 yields 0.9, 192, 190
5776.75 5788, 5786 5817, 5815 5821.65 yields -1.0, 174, 189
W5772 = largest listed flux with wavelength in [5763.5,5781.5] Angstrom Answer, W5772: 198.1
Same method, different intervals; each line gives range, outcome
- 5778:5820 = 205.1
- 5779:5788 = 179.5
